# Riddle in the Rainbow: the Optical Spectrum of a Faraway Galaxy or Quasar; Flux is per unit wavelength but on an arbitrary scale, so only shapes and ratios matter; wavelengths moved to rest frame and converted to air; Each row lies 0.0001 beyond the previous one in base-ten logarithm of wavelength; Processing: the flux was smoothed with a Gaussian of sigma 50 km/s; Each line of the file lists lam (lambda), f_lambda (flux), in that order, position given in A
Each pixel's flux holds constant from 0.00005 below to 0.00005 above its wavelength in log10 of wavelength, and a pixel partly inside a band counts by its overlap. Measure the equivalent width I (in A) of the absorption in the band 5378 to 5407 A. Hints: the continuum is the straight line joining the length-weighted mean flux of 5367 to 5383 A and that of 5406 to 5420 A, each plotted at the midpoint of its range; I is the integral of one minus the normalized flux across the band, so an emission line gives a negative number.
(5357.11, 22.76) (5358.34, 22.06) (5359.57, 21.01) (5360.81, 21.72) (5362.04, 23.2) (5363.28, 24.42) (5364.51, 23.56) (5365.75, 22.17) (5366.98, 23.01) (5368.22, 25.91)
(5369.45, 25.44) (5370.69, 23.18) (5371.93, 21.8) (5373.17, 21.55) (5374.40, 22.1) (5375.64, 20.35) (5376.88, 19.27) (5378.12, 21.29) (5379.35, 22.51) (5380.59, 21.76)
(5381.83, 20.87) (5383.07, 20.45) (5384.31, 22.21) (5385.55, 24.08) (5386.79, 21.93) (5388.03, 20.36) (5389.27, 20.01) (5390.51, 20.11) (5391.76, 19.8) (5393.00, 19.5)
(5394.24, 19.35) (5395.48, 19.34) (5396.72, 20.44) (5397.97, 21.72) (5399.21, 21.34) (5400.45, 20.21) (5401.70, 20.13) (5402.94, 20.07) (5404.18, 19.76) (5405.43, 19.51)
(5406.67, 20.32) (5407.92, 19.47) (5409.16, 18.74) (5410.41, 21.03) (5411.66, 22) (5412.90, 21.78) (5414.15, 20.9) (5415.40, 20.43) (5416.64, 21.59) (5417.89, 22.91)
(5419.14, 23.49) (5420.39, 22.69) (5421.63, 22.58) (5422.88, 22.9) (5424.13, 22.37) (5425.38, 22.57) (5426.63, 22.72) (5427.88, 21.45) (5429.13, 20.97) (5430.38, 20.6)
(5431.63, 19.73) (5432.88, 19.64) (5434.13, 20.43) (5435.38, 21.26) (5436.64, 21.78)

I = 1.3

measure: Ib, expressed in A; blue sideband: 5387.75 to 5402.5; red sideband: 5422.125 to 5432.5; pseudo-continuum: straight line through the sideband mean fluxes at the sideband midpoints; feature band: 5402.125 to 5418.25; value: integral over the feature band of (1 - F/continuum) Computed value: 0.2 A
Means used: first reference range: 20.2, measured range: 20.6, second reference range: 21.6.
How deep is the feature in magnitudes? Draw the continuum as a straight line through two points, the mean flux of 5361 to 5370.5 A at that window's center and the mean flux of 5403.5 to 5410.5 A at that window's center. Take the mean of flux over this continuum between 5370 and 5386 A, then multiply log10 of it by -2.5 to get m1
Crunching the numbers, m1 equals 0.05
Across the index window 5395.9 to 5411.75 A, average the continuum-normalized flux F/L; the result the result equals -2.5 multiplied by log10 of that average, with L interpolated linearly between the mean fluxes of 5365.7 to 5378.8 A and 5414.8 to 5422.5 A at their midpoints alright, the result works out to 0.10 mag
